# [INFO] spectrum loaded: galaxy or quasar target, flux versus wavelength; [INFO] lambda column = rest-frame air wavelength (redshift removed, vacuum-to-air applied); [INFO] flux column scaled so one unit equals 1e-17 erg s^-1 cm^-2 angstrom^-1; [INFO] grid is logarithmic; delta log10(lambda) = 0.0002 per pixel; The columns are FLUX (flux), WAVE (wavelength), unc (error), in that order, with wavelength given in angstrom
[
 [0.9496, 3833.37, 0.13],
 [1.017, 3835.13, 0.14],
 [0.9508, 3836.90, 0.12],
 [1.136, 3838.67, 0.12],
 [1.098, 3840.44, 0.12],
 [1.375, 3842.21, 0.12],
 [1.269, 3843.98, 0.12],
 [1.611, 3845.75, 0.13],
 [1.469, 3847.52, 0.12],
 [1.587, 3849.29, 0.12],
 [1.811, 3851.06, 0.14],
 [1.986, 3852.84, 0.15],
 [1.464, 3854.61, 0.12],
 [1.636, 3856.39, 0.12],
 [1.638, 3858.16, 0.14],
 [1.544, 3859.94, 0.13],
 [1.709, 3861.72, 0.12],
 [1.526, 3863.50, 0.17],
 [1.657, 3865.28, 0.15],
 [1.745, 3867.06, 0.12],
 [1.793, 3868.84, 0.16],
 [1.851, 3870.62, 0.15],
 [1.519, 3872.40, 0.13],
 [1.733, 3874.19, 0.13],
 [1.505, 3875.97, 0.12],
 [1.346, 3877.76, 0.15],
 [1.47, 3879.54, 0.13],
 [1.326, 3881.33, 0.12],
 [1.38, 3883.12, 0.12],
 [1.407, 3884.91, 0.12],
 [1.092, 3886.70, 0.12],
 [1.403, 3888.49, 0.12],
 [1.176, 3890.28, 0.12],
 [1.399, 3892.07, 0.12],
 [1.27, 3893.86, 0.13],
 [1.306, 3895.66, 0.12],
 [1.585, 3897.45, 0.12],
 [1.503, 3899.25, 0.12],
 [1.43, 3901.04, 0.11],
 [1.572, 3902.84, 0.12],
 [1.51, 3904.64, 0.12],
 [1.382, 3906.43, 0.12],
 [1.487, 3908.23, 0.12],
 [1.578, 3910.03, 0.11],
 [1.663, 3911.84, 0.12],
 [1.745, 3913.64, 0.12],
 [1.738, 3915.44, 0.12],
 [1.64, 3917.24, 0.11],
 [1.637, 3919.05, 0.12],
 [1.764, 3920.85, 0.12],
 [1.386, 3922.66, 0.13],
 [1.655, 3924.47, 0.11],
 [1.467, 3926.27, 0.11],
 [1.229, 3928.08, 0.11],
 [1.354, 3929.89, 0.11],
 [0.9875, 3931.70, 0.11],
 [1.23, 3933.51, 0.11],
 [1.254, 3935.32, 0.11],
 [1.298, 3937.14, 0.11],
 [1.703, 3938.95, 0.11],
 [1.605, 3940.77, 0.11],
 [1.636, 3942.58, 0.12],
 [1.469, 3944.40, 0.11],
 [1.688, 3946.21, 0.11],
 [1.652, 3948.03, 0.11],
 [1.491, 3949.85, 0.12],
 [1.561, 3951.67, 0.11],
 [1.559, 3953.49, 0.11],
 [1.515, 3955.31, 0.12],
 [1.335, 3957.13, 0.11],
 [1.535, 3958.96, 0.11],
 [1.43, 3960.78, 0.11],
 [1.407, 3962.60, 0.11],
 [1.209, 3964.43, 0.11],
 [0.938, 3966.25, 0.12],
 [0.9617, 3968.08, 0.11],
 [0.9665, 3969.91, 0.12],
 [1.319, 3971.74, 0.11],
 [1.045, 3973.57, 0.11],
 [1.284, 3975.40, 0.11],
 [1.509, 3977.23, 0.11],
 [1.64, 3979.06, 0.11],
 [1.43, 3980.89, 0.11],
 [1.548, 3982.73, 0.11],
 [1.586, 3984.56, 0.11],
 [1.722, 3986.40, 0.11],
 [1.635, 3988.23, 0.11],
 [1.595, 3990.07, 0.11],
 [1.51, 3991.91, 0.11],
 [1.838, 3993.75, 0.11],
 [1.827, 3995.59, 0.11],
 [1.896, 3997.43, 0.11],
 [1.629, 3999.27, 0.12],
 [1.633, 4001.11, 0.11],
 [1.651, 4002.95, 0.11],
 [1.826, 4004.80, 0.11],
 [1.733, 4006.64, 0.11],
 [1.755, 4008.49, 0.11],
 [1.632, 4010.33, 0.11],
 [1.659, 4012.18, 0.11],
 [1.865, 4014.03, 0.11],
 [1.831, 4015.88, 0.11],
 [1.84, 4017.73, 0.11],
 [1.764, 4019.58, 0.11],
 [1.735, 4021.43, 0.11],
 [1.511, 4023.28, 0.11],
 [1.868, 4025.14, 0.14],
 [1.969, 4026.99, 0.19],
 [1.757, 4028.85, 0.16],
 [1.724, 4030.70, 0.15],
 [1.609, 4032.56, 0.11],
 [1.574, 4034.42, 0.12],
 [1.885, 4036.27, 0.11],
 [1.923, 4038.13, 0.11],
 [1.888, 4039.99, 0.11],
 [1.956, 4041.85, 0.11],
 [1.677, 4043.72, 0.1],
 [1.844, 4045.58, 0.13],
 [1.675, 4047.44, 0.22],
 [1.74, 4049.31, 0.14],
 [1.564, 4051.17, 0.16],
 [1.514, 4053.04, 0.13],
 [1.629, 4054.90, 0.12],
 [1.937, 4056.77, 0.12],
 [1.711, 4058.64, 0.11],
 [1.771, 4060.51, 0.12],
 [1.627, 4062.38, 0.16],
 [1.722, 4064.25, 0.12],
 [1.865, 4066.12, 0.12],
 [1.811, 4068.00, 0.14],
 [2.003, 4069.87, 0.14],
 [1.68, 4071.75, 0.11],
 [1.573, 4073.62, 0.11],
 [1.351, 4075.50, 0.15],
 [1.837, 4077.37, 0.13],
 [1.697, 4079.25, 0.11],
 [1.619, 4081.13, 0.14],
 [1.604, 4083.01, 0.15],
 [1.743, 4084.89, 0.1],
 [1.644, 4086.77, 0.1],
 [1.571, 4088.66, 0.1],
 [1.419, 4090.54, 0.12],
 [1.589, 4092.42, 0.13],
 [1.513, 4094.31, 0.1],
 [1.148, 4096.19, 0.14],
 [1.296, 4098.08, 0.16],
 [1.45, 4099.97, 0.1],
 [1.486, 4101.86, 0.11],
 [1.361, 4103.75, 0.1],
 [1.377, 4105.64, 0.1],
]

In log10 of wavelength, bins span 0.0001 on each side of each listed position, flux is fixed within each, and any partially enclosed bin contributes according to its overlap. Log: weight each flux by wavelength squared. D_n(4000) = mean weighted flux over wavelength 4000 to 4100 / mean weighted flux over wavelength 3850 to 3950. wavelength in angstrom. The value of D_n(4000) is 1.2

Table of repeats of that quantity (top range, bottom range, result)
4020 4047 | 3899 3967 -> 1.26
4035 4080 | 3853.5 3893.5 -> 1.26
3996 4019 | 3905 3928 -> 1.16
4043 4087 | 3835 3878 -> 1.24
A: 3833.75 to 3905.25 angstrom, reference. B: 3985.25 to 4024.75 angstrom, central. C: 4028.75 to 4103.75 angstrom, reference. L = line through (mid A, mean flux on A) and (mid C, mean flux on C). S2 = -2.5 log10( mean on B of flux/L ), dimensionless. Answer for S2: -0.08 mag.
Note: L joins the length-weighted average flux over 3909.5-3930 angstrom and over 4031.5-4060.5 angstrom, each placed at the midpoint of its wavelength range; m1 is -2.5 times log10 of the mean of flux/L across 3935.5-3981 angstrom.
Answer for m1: 0.16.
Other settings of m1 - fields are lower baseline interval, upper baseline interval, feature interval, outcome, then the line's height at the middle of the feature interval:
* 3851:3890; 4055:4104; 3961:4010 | 0.06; 1.59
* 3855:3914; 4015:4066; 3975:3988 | 0.08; 1.66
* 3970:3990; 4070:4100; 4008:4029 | -0.18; 1.49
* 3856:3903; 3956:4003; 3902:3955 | -0.03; 1.48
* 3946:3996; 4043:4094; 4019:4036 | -0.10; 1.58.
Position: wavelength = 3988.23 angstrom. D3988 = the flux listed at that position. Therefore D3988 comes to 1.635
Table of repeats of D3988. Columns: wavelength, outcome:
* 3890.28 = 1.176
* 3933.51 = 1.23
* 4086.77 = 1.644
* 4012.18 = 1.659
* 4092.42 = 1.589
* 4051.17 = 1.564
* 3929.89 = 1.354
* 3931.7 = 0.9875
